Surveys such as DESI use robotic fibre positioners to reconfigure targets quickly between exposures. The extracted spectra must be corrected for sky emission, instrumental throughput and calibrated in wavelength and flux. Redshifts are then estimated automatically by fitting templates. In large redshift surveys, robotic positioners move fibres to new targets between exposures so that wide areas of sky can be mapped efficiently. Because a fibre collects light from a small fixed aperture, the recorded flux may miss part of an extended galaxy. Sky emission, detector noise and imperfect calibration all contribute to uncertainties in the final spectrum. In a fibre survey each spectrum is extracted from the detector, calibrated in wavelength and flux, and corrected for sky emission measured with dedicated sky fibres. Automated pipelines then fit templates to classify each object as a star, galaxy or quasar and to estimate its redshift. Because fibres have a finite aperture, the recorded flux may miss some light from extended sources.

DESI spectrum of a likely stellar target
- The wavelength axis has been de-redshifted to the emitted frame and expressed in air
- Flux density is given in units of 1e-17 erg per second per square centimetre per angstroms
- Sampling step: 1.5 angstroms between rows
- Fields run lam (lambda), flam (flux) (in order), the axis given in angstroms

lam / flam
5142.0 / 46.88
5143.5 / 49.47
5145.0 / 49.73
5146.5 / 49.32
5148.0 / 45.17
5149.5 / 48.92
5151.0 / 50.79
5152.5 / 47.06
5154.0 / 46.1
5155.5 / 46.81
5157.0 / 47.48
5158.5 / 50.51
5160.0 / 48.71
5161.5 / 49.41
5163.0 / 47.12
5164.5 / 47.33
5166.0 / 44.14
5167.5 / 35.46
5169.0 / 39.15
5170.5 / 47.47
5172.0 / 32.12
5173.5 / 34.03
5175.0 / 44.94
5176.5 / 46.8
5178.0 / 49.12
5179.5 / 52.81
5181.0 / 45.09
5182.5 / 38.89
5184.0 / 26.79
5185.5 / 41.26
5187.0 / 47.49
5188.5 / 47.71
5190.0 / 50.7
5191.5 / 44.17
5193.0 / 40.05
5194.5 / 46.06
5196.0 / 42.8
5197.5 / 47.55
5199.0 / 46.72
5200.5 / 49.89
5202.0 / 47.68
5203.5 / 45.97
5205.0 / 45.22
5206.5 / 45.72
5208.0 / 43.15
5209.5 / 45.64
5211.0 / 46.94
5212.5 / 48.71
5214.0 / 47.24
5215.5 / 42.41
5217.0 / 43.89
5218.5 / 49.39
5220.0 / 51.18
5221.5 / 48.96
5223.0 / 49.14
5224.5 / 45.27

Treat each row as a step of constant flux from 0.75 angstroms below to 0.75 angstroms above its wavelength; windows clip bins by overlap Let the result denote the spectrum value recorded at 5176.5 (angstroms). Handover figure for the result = 46.8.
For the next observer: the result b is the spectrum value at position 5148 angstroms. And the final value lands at 45.17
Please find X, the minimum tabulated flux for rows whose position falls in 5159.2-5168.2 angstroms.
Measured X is 35.46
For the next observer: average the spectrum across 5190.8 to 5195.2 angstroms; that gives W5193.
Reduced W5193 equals 43.4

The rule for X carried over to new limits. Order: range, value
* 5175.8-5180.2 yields 46.8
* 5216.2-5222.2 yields 43.89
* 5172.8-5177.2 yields 34.03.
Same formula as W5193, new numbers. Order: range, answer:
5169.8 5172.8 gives 39.6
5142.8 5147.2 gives 49.5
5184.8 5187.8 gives 44.5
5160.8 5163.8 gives 48.2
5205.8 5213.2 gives 46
